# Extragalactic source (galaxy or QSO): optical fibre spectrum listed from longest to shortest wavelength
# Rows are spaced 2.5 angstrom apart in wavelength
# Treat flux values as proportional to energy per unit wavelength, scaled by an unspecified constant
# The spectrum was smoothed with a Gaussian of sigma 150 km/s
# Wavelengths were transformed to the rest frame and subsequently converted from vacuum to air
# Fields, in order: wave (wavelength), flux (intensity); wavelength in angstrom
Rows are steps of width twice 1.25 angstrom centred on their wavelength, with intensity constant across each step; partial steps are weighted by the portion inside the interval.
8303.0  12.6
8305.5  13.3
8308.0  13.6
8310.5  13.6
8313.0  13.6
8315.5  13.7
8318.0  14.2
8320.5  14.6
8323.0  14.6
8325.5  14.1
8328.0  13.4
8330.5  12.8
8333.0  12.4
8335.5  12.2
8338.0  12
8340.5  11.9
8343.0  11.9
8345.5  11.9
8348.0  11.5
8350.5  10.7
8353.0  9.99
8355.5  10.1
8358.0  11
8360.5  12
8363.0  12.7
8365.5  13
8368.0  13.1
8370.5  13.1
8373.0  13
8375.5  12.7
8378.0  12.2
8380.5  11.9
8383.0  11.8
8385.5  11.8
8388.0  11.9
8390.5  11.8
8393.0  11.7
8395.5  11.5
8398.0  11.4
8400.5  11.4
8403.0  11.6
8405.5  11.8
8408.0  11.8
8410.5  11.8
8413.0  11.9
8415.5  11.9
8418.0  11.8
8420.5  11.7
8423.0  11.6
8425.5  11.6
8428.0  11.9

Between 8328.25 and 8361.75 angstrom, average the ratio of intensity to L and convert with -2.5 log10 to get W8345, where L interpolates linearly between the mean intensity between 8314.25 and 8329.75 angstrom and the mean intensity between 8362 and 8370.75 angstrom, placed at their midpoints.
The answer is 0.163 mag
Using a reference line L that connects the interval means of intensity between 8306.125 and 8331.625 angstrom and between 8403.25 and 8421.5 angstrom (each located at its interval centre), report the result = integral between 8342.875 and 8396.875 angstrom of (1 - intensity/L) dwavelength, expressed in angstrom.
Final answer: 3.5 angstrom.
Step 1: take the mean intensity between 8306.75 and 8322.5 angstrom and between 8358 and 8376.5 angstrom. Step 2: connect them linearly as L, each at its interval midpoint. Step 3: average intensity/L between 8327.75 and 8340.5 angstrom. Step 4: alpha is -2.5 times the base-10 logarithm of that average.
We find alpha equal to 0.09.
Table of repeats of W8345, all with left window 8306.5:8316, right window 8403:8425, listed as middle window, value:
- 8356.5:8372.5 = 0.016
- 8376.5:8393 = 0.036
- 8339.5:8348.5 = 0.105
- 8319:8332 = -0.041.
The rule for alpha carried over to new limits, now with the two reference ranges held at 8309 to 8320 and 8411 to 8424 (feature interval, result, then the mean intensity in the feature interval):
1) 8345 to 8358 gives 0.21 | 10.8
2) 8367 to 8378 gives -0.02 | 12.9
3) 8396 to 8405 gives 0.06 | 11.5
